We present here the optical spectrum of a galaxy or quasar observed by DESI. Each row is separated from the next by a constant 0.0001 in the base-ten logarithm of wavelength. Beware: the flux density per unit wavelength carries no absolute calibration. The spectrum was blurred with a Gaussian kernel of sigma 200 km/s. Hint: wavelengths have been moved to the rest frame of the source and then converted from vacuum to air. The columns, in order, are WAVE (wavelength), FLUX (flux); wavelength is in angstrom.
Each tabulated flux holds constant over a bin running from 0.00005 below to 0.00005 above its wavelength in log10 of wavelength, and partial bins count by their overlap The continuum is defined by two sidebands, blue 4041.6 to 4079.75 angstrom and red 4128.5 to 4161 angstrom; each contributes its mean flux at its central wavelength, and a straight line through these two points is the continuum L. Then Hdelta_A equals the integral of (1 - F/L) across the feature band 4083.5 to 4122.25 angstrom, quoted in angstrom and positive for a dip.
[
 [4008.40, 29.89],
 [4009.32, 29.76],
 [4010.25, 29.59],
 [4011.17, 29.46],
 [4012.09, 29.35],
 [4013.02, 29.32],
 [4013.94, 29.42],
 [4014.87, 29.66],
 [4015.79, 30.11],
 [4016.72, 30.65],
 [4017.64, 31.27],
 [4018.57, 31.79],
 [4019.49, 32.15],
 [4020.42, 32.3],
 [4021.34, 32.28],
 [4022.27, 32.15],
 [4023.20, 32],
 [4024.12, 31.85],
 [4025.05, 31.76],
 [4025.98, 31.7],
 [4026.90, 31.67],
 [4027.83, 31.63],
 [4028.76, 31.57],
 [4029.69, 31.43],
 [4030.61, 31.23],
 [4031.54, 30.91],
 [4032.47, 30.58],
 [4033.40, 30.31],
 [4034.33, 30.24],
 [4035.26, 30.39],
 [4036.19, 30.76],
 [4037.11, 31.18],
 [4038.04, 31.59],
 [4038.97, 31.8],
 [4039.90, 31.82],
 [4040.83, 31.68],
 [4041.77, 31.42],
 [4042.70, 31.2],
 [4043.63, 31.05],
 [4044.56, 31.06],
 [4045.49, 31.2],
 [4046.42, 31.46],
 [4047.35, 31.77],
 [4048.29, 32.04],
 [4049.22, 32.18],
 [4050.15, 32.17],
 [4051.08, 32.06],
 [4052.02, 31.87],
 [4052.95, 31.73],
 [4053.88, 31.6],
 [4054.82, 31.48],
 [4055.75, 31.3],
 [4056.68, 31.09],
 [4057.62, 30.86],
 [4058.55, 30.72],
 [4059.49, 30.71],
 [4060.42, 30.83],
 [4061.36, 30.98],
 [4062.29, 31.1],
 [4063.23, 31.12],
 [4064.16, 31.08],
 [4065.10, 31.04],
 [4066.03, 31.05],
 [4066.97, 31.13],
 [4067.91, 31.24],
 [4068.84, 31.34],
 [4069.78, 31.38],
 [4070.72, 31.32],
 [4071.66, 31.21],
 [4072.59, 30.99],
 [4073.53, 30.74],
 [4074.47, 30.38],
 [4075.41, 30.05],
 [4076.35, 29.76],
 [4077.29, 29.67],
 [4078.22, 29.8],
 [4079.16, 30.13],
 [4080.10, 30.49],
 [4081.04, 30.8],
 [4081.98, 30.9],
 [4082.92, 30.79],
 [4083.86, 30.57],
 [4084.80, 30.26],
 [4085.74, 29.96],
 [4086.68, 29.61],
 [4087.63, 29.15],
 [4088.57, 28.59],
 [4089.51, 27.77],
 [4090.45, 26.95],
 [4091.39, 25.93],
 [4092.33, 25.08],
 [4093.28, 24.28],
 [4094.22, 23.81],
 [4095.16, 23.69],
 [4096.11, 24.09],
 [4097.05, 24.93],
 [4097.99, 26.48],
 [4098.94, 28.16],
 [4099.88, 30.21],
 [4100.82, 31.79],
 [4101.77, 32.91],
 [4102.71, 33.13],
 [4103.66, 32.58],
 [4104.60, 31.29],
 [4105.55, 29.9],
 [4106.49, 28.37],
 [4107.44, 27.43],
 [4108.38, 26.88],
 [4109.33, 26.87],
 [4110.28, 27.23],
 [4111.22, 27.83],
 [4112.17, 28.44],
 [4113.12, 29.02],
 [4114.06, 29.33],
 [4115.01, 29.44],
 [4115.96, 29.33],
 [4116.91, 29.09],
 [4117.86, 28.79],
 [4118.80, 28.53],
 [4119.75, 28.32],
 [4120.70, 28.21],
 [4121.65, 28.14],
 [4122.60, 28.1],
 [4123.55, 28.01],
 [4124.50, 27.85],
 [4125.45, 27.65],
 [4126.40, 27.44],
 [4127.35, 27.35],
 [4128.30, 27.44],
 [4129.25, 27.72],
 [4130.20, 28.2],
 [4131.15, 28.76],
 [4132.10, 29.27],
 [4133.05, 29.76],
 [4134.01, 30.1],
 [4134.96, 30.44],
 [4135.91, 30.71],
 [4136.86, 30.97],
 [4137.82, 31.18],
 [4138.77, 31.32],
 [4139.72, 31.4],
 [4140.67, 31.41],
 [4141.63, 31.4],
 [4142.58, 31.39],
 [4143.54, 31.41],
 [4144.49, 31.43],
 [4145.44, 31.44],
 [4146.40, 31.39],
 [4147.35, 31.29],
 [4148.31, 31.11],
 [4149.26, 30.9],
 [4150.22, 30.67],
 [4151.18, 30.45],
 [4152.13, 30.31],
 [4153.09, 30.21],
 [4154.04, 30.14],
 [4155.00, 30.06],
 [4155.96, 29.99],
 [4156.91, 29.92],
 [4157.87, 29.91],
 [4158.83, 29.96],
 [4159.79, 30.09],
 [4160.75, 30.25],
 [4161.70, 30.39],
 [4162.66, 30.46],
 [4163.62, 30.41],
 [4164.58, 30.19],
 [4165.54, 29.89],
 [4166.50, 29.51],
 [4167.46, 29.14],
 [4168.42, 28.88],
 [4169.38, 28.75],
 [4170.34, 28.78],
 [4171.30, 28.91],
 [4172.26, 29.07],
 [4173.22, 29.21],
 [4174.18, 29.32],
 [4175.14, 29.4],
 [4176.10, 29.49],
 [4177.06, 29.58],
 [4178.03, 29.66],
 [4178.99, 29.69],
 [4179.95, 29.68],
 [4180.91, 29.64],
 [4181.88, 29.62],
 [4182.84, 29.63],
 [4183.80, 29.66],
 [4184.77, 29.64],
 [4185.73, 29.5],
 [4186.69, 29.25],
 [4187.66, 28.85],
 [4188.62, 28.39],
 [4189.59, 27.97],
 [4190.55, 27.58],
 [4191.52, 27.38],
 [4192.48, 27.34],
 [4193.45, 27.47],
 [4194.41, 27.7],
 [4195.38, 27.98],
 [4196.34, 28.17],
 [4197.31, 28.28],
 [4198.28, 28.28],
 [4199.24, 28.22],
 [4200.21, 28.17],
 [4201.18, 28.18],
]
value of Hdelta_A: 3.0 angstrom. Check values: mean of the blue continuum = 31.1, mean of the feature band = 28.3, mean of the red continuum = 30.4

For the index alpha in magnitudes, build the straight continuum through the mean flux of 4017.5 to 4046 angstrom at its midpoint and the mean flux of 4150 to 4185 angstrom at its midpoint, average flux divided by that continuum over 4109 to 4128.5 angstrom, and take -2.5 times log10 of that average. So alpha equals 0.08 mag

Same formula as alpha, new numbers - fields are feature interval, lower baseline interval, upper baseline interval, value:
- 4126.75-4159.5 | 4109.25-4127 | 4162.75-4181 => -0.052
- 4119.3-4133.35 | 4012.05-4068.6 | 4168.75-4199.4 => 0.062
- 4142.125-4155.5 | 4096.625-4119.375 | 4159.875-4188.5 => -0.054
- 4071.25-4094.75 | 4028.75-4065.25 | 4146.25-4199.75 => 0.060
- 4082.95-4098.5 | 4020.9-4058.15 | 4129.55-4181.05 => 0.144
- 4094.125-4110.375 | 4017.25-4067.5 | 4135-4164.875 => 0.094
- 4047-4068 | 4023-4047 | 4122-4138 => -0.022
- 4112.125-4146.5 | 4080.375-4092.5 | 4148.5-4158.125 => 0.015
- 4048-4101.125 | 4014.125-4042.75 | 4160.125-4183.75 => 0.034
